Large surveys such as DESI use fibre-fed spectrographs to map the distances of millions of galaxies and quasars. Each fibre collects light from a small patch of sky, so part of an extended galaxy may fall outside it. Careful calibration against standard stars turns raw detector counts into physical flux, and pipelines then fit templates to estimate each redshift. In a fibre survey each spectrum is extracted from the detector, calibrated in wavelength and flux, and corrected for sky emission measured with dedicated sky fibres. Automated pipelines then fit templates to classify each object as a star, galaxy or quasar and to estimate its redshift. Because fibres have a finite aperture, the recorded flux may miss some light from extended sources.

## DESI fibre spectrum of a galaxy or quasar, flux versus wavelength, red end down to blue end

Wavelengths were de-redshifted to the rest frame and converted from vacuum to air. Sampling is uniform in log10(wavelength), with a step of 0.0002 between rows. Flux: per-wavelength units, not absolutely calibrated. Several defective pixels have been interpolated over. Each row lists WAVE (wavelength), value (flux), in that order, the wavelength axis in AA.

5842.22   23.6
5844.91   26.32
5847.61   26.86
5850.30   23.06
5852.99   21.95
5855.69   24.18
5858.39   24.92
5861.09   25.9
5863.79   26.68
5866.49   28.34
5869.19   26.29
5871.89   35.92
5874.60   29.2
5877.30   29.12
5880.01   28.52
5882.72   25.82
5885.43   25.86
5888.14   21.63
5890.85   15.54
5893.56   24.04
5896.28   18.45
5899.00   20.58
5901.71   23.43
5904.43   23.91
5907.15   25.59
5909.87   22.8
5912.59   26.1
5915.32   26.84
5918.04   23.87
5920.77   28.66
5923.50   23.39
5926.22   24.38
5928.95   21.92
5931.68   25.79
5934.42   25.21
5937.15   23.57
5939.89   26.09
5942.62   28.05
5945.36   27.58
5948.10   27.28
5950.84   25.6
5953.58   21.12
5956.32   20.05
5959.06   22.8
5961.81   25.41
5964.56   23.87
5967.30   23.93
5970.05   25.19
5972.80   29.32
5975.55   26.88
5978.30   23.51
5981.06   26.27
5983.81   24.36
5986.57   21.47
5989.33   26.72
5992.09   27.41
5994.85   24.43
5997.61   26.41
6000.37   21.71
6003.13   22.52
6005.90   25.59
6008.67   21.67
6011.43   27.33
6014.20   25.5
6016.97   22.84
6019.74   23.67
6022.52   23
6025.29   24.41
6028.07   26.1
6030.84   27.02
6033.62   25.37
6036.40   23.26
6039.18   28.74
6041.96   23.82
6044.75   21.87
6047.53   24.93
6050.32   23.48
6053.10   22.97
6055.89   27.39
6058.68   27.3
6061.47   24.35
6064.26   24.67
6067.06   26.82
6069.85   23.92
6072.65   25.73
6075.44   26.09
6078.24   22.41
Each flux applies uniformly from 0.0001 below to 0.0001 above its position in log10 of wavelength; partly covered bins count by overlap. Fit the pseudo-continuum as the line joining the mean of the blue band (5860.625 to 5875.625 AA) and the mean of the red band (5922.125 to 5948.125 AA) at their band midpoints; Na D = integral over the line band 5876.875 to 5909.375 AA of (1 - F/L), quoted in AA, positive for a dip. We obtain 4.9 AA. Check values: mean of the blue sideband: 28.9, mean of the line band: 23.4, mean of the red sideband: 25.2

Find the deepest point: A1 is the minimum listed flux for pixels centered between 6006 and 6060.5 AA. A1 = 21.67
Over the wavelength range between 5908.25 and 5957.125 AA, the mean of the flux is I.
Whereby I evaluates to 25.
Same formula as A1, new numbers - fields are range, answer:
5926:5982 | 20.05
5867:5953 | 15.54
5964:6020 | 21.47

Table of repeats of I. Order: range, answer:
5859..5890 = 27.3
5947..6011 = 24.5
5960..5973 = 25.1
